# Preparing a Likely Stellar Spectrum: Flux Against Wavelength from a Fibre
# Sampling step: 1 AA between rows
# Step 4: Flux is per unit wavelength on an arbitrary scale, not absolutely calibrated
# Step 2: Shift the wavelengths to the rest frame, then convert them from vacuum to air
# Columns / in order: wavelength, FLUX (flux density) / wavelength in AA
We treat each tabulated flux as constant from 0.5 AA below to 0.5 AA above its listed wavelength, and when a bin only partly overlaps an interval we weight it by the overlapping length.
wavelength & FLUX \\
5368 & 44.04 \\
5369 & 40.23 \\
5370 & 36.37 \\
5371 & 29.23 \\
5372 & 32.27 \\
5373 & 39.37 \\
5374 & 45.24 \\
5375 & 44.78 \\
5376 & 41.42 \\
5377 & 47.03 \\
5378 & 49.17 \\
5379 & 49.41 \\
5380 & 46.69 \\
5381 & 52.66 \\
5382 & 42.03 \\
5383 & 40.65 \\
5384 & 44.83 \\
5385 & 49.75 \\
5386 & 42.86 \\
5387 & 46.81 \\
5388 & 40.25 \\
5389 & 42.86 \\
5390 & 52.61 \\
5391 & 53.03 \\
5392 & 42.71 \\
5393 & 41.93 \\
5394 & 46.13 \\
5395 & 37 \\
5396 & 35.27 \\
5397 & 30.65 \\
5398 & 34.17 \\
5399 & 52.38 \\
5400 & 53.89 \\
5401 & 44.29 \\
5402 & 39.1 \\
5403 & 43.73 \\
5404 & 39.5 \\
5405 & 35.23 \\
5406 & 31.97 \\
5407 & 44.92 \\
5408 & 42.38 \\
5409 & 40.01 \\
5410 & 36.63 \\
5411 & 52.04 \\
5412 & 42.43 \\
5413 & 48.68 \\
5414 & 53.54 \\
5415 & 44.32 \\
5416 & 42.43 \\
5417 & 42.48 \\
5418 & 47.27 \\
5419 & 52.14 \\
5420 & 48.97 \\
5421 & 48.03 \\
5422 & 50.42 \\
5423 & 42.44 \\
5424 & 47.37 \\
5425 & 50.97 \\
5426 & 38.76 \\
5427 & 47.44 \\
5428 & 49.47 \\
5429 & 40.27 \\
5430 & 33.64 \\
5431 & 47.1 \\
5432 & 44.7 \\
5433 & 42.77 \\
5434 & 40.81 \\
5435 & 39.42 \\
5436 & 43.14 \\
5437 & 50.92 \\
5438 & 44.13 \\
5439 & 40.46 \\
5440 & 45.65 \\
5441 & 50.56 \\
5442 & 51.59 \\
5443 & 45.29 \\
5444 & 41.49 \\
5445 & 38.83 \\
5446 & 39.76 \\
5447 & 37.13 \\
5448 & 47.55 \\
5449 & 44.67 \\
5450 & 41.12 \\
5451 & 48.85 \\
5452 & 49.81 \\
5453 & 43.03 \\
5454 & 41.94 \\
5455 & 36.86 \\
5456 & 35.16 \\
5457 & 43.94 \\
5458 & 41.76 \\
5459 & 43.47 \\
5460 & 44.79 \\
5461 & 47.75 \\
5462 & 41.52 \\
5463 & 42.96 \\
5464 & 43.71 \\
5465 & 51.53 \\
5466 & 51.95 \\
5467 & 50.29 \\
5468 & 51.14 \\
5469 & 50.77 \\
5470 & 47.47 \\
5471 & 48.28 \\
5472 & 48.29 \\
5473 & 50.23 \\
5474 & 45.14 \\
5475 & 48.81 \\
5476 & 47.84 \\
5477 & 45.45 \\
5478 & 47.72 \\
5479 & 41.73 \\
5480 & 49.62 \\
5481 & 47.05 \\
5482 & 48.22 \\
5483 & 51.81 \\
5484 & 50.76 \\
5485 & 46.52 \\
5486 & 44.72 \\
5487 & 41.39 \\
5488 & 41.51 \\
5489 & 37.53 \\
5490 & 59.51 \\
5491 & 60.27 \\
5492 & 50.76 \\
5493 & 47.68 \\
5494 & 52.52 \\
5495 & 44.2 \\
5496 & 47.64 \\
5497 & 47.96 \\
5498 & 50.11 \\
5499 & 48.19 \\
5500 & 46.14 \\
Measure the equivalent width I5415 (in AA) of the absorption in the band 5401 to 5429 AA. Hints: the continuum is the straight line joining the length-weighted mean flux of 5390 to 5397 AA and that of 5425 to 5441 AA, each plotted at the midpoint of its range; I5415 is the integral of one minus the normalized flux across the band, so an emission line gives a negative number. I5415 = -0.8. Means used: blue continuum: 42.5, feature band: 44.5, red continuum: 43.7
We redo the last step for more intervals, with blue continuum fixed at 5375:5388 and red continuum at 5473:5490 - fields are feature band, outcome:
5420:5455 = 1.4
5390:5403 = 0.8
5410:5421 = -0.2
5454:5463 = 0.9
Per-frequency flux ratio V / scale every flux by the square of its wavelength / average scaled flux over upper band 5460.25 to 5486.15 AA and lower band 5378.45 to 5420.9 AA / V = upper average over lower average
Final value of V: 1.11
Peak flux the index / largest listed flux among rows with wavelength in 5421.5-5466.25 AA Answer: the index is 51.95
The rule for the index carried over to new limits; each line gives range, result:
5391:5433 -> 53.89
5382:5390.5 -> 52.61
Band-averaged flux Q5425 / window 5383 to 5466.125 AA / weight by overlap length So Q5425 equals 44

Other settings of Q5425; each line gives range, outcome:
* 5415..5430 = 45.8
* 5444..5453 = 43.3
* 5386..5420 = 43.5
